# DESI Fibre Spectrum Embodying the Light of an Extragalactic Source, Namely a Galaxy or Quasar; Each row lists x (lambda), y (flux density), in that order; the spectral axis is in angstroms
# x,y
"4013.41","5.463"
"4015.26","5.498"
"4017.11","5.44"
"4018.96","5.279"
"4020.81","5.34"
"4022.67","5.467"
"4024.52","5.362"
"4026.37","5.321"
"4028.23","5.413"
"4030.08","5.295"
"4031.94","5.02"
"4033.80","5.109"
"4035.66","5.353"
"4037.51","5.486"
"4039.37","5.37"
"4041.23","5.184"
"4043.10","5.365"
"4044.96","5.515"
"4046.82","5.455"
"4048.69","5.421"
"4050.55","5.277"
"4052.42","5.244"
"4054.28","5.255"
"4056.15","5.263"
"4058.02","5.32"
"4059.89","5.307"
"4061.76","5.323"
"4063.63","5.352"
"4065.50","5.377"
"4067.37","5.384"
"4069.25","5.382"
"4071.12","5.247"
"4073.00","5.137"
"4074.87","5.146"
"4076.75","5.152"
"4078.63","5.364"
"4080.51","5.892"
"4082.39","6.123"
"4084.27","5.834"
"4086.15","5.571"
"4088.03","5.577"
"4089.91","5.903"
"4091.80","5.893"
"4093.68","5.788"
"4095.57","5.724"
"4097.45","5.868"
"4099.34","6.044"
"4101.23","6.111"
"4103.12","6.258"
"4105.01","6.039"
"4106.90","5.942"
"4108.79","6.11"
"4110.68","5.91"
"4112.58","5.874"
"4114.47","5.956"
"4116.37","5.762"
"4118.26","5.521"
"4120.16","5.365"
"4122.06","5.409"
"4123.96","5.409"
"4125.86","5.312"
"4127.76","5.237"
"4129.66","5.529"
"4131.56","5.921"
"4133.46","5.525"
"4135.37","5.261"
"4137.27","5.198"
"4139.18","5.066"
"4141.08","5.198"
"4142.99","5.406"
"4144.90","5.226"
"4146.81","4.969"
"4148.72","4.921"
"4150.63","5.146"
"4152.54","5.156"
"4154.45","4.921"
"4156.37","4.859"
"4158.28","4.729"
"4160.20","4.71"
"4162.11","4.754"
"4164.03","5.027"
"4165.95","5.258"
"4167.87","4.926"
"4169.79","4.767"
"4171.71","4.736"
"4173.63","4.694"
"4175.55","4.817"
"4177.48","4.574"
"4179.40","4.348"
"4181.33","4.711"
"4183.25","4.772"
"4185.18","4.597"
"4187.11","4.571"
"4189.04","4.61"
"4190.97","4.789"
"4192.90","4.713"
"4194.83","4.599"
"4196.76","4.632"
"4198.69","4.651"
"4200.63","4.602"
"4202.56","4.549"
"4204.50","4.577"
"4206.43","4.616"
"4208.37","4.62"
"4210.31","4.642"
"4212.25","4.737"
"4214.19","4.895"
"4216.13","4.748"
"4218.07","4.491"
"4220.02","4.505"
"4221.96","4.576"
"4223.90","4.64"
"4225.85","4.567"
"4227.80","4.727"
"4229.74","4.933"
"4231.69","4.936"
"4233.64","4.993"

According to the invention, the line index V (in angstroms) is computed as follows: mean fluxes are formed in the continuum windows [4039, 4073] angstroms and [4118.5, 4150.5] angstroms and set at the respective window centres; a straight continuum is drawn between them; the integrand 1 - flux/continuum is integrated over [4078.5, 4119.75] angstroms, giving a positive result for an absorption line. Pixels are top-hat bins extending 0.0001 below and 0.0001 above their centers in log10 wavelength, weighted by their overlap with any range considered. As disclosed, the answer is -4.3 angstroms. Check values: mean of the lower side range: 5.33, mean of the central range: 5.87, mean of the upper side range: 5.31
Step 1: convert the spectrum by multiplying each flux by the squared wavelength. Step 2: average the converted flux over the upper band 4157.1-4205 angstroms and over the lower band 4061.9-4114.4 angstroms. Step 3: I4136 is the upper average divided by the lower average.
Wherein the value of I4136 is 0.86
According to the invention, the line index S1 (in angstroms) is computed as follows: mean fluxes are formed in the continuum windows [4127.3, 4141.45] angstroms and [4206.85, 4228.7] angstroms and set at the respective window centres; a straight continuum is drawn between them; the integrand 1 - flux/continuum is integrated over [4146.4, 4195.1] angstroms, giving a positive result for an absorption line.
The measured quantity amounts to 2.6 angstroms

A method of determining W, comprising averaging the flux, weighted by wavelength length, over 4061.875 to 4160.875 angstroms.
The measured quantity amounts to 5.49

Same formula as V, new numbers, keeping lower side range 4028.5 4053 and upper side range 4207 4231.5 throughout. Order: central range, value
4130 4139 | -0.8 angstroms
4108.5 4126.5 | -2.2 angstroms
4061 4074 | -0.2 angstroms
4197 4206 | 0.3 angstroms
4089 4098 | -1.2 angstroms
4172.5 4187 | 0.5 angstroms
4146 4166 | -0.1 angstroms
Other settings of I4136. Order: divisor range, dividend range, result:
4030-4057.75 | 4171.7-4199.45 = 0.94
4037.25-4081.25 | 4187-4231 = 0.94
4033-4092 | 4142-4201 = 0.94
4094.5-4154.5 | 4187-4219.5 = 0.87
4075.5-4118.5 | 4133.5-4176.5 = 0.88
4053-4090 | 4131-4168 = 0.98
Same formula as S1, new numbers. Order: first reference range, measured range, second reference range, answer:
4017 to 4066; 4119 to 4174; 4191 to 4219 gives -2.6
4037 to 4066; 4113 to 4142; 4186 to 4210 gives -2.8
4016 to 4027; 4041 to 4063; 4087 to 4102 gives 1.0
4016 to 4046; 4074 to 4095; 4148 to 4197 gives -2.2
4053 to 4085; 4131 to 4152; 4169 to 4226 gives -1.1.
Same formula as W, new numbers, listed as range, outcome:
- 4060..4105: 5.63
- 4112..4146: 5.45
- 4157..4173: 4.86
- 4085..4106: 5.89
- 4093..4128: 5.78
